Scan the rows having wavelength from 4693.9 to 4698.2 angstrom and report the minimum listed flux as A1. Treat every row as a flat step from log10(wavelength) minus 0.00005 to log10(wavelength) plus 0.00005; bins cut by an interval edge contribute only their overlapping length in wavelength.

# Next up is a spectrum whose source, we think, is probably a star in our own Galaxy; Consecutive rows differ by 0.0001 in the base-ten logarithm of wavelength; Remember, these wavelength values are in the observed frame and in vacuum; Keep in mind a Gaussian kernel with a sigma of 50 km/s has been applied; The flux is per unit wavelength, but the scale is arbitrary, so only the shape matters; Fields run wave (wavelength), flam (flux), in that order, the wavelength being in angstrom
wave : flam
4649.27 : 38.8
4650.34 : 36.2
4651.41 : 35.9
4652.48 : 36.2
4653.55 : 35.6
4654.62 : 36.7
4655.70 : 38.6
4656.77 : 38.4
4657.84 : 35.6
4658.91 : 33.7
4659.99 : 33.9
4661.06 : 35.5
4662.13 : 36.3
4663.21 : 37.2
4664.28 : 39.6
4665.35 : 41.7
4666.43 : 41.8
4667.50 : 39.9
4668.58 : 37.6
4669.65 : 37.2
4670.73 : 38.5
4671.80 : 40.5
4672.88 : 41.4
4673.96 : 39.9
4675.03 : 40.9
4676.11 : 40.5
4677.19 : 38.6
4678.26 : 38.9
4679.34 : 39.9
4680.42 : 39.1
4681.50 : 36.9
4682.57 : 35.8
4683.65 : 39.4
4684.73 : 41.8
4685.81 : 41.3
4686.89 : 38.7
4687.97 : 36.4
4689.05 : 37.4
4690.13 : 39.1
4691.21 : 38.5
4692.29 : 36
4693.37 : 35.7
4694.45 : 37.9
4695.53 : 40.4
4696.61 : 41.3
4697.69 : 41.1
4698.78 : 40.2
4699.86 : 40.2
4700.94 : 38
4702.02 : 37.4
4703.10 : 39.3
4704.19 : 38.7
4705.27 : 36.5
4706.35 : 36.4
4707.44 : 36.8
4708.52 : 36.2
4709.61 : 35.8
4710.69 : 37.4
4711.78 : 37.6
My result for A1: 37.9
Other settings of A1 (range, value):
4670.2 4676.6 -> 38.5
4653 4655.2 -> 35.6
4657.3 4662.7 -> 33.7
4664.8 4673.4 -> 37.2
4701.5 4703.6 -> 37.4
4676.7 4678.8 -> 38.6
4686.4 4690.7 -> 36.4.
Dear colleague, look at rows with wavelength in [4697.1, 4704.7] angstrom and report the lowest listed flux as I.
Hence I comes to 37.4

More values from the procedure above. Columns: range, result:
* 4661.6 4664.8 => 36.3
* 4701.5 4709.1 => 36.2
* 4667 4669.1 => 37.6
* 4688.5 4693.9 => 35.7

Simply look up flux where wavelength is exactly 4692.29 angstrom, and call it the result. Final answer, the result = 36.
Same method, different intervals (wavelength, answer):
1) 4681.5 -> 36.9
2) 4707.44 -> 36.8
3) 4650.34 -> 36.2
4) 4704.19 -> 38.7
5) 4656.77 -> 38.4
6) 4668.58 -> 37.6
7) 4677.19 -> 38.6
